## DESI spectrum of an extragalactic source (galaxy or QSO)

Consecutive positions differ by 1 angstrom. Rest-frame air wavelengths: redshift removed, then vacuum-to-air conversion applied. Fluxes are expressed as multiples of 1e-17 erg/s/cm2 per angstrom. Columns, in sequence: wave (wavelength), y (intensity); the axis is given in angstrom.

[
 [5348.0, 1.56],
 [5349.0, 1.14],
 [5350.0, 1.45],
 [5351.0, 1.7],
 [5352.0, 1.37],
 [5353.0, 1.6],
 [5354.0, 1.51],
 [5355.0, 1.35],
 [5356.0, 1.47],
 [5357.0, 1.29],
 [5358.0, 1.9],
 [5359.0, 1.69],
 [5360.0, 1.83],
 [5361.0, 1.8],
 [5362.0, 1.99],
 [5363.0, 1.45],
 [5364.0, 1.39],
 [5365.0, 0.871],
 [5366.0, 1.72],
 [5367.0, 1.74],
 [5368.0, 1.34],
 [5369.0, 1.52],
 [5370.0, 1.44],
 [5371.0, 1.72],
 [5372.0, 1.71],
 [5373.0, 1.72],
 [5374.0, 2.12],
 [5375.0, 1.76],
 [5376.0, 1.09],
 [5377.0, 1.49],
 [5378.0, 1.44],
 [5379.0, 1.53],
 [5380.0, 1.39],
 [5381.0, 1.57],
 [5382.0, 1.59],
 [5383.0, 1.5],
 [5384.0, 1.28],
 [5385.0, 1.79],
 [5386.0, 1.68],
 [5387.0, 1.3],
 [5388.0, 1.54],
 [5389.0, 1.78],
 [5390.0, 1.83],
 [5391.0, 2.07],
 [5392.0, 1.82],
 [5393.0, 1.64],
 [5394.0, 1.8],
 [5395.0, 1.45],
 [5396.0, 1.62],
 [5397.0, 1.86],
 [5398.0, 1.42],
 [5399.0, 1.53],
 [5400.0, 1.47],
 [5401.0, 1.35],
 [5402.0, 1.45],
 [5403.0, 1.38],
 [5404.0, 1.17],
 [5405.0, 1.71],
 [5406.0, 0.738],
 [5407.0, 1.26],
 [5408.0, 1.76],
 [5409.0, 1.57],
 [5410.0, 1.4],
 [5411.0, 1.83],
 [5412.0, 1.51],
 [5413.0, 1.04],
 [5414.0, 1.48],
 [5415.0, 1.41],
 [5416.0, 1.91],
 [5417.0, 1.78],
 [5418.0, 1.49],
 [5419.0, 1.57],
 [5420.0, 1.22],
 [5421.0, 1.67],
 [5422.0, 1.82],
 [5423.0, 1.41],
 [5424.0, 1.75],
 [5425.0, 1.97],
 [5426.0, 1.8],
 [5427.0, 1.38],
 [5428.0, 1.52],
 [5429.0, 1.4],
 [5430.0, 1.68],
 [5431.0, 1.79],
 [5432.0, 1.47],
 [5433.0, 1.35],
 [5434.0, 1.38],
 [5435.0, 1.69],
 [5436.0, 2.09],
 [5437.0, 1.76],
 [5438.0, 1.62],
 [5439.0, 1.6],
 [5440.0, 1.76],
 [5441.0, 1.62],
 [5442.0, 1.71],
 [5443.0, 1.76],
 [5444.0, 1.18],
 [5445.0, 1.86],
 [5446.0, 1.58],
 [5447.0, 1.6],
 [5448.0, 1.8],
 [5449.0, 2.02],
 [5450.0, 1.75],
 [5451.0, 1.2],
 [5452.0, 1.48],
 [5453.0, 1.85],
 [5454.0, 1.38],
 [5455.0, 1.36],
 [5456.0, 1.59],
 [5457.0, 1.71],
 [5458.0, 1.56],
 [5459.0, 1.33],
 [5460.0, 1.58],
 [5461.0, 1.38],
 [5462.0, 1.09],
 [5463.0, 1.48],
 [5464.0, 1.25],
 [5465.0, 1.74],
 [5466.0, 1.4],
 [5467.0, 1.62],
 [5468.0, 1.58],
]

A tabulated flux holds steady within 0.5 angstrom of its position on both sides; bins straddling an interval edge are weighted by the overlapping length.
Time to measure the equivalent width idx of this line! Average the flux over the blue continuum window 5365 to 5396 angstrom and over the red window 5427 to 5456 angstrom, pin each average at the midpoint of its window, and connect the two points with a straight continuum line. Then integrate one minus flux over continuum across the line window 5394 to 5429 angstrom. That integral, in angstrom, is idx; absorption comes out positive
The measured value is 1.8 angstrom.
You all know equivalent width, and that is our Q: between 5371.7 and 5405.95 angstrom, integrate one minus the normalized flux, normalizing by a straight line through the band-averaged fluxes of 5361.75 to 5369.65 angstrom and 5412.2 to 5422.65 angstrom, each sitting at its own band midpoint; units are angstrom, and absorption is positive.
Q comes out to -1.5 angstrom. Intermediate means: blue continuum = 1.49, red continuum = 1.54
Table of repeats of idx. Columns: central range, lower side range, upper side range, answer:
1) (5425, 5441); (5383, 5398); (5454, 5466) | -1.0 angstrom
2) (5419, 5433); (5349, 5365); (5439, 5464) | -0.3 angstrom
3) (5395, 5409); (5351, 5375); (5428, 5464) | 1.3 angstrom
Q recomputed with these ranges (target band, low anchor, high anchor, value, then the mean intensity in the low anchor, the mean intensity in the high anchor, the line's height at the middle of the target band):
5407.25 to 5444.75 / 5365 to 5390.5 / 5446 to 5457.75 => 0.0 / 1.57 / 1.61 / 1.6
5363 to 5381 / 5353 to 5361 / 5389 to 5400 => 1.2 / 1.59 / 1.7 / 1.63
